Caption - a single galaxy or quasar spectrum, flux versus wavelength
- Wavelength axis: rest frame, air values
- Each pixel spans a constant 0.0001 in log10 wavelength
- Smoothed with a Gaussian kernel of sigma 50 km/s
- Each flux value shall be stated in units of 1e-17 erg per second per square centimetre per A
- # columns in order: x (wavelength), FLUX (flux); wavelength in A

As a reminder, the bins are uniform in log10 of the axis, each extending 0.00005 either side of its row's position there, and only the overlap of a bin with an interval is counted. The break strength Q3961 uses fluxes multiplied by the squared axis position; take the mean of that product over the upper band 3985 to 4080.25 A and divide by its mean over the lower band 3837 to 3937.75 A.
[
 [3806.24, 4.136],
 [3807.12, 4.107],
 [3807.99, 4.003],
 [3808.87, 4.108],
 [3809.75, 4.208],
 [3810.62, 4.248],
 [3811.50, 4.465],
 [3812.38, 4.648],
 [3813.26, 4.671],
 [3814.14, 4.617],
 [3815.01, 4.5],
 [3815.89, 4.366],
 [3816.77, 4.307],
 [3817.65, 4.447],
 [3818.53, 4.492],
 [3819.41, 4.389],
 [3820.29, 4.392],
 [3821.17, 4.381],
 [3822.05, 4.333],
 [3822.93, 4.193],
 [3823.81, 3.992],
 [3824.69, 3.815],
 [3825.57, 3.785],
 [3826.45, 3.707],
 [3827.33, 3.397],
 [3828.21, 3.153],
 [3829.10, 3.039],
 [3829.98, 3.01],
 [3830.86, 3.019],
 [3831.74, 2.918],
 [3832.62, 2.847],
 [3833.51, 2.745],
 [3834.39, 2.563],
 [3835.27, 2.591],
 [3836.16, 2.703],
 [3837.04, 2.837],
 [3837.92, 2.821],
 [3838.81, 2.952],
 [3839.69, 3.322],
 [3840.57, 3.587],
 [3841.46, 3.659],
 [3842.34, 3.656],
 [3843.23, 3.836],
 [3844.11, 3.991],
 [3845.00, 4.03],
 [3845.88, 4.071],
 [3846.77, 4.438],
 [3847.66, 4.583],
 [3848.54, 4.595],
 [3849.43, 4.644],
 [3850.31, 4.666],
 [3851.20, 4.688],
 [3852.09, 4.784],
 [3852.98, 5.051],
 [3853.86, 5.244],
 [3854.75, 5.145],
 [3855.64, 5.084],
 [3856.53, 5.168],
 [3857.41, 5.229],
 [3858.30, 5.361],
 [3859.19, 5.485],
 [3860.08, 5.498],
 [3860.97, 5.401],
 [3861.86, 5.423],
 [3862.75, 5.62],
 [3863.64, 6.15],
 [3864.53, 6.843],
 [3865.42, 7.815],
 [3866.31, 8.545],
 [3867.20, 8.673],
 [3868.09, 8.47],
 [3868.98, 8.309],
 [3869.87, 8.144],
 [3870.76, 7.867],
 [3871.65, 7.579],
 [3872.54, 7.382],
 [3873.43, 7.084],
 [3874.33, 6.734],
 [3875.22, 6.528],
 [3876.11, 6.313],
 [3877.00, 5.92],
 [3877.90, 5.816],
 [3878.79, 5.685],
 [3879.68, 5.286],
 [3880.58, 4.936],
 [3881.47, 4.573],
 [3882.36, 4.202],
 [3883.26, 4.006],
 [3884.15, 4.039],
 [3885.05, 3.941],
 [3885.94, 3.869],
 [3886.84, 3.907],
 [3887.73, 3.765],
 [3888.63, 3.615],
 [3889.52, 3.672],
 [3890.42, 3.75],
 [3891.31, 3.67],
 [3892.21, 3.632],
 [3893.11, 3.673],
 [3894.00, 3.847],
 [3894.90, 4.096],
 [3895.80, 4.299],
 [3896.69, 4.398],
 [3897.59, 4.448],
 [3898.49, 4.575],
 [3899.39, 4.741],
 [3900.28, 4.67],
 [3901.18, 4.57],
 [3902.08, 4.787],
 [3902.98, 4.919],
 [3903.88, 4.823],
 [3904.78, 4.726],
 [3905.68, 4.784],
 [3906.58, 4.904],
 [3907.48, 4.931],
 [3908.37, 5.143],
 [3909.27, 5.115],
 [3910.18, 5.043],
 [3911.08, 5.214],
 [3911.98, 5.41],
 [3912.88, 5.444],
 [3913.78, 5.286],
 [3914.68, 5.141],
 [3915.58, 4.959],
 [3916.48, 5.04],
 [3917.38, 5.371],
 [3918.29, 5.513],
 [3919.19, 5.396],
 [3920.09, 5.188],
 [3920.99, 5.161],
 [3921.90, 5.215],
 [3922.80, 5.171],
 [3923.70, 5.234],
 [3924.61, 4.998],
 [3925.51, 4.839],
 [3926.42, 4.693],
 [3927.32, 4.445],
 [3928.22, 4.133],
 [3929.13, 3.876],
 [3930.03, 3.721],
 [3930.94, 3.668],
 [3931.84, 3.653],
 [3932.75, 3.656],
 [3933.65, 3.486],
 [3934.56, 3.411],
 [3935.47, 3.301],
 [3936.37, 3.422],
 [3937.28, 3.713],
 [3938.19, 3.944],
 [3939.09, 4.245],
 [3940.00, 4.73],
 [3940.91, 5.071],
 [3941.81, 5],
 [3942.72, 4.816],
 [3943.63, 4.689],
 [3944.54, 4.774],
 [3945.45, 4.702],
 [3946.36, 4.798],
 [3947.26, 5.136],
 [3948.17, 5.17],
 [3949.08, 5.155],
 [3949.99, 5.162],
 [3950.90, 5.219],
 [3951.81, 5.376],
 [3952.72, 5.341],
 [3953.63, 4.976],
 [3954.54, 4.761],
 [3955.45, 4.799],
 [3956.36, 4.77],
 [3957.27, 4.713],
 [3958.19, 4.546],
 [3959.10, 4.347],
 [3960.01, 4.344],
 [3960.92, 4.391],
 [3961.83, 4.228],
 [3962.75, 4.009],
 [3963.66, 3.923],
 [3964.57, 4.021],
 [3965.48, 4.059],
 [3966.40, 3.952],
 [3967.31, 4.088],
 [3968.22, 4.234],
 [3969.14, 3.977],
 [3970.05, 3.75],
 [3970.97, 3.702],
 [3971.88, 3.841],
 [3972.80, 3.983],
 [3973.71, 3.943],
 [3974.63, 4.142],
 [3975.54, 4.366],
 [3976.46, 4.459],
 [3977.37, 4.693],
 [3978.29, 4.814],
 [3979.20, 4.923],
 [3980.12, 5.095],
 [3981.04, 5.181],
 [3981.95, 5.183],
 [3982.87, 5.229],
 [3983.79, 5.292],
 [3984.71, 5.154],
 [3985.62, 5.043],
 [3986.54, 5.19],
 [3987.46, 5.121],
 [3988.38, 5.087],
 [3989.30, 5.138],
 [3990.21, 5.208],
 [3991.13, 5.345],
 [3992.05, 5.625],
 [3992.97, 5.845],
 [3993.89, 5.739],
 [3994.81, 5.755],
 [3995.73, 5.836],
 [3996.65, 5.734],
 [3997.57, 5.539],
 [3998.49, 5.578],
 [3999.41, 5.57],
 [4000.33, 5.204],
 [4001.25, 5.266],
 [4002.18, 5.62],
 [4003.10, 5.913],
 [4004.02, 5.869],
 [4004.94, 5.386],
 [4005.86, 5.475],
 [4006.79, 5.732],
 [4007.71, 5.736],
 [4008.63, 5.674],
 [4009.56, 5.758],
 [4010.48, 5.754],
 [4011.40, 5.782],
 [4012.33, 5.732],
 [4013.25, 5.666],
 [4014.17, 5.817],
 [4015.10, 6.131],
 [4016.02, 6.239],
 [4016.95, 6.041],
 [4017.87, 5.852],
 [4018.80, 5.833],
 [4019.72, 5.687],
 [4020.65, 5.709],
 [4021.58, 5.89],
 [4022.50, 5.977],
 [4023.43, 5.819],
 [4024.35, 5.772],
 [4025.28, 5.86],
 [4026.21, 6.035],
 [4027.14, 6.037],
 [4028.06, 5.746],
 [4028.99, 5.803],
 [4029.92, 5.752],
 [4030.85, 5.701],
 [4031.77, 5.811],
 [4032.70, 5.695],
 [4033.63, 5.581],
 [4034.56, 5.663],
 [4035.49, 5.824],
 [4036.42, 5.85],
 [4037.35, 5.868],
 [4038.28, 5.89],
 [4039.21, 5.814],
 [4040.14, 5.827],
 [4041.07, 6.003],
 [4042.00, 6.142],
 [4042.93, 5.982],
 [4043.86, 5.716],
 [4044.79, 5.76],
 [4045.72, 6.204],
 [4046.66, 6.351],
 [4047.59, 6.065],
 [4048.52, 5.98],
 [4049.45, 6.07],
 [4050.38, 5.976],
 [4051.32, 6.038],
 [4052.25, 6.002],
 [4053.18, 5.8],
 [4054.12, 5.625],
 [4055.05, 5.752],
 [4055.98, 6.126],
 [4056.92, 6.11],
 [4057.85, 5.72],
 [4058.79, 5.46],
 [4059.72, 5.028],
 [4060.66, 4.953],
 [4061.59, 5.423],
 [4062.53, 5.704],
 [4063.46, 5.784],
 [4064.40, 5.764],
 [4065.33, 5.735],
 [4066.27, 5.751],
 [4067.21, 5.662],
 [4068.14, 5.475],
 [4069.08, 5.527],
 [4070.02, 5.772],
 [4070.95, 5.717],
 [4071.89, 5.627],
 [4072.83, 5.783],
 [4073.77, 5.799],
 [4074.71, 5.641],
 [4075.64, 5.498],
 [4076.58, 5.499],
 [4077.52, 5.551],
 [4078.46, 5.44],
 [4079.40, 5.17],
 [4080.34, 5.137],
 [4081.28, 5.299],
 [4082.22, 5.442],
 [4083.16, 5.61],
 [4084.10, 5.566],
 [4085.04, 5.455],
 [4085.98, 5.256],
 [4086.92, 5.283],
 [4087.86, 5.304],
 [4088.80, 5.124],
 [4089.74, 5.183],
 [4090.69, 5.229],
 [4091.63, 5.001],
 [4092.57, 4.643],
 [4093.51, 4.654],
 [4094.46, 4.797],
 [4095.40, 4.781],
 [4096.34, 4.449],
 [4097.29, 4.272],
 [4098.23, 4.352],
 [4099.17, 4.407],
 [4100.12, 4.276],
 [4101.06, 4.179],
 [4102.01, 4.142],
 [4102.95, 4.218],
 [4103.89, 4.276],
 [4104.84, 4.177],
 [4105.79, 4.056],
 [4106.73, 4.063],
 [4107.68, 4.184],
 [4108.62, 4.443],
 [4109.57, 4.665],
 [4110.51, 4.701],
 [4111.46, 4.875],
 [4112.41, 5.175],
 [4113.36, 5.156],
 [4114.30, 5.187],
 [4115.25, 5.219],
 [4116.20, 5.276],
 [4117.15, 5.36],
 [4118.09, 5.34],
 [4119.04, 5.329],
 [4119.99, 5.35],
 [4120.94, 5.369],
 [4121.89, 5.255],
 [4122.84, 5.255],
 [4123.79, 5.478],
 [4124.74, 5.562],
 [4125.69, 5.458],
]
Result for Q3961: 1.25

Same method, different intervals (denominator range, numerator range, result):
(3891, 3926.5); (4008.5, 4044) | 1.28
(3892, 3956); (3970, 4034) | 1.21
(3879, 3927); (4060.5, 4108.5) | 1.20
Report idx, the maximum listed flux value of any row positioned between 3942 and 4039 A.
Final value 6.239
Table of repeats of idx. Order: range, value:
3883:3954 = 5.513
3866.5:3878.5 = 8.673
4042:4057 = 6.351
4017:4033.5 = 6.037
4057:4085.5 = 5.799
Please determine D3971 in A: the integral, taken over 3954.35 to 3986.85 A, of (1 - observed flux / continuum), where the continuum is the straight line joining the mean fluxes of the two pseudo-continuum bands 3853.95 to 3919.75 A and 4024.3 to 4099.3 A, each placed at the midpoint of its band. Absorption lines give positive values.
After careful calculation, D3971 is 5.8 A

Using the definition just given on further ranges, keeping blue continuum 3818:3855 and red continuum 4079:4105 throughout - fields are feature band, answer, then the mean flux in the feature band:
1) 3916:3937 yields -1.43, 4.45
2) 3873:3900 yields -4.22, 4.63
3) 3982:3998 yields -3.48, 5.4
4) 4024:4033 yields -2.41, 5.82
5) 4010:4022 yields -3.48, 5.86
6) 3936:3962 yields -2.70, 4.71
